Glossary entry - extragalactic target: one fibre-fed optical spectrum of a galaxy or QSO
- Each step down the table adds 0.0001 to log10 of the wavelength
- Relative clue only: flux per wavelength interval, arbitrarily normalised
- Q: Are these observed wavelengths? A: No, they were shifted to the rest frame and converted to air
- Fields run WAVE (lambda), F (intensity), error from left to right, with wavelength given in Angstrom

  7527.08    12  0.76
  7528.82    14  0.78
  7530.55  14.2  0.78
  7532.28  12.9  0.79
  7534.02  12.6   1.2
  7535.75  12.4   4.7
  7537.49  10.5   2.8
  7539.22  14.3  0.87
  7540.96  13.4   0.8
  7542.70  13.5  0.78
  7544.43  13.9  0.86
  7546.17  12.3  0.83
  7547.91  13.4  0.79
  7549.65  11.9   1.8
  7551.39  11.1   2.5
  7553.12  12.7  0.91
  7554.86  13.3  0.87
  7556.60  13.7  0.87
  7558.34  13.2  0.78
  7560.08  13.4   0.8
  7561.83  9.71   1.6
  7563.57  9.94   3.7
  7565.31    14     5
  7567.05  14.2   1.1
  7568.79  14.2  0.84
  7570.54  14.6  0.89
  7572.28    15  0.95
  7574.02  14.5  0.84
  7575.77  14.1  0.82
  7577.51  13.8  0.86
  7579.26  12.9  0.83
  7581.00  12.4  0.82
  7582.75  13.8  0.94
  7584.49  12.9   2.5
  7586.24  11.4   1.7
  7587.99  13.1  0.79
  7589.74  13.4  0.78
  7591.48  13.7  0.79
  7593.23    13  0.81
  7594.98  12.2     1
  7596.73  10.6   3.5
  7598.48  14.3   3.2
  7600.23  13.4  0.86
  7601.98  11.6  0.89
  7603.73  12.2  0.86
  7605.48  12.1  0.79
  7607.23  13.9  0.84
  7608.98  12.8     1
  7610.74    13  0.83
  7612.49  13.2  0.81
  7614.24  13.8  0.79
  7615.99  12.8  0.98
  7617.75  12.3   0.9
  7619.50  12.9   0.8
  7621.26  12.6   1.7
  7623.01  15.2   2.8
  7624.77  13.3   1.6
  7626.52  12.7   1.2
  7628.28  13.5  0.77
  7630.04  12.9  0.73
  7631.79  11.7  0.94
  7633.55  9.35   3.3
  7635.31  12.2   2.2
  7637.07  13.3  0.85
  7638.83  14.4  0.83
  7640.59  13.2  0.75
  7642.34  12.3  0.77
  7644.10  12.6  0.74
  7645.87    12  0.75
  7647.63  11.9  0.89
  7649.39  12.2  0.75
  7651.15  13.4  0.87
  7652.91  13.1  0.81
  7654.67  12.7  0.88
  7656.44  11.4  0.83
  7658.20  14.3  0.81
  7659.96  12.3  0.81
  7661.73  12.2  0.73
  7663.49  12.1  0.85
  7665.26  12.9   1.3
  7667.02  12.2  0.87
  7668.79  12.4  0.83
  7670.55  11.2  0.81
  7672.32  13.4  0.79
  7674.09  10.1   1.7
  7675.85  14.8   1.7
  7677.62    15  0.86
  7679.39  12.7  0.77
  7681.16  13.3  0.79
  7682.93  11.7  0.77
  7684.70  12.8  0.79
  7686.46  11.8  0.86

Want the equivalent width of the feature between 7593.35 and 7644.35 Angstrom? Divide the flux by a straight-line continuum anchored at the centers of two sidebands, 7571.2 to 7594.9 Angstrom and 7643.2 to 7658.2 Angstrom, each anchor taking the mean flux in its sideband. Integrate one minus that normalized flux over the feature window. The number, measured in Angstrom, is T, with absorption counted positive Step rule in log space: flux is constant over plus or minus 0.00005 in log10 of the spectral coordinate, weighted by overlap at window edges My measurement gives 0.5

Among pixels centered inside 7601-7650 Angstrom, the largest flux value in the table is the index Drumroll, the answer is 15.2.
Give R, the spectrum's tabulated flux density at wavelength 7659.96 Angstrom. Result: 12.3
